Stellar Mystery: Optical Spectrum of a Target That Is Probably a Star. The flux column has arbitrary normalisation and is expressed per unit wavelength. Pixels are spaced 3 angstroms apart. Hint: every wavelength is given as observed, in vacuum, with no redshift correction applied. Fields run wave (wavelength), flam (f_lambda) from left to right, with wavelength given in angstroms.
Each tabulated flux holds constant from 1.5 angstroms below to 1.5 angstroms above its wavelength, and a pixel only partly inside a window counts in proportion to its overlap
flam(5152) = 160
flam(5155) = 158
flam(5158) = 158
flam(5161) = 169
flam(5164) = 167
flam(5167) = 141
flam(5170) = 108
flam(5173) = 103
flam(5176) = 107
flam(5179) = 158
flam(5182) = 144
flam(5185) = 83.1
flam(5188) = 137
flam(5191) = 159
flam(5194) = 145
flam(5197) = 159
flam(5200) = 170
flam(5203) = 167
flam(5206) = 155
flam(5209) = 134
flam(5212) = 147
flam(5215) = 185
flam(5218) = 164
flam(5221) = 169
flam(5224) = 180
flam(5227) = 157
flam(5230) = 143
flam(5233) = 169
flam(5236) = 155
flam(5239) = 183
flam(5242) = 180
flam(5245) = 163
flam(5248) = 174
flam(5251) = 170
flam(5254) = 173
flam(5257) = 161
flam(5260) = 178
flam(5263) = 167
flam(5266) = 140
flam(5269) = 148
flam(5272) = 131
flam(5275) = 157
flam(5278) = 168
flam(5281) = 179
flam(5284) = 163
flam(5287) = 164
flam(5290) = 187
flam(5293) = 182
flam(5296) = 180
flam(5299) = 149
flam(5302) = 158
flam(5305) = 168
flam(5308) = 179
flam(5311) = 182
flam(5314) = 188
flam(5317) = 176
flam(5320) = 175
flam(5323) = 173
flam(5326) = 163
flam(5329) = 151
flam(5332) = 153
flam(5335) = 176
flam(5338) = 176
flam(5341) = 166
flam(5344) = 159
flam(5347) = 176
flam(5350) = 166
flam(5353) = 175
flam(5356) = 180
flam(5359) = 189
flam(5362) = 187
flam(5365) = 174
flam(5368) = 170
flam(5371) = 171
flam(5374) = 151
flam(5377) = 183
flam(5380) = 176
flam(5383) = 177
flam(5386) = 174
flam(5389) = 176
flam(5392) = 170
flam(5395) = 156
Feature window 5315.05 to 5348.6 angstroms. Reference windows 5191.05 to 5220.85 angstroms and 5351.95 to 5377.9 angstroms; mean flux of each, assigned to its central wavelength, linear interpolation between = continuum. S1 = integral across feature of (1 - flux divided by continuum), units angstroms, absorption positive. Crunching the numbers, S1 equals 0.8 angstroms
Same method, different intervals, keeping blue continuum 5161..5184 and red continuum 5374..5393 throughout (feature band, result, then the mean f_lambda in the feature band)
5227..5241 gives -1.6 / 163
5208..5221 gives -1.6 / 160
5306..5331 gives -1.7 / 173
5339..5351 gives 0.0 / 167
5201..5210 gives -0.9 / 154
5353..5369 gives -0.9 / 180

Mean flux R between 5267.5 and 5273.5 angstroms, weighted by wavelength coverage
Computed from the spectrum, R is 140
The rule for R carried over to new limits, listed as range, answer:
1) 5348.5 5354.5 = 170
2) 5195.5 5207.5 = 163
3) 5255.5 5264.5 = 169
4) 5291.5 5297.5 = 181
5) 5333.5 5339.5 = 176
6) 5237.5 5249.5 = 175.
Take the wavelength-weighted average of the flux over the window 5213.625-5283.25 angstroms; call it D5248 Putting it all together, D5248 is 165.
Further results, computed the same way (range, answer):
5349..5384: 175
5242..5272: 163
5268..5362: 169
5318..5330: 167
